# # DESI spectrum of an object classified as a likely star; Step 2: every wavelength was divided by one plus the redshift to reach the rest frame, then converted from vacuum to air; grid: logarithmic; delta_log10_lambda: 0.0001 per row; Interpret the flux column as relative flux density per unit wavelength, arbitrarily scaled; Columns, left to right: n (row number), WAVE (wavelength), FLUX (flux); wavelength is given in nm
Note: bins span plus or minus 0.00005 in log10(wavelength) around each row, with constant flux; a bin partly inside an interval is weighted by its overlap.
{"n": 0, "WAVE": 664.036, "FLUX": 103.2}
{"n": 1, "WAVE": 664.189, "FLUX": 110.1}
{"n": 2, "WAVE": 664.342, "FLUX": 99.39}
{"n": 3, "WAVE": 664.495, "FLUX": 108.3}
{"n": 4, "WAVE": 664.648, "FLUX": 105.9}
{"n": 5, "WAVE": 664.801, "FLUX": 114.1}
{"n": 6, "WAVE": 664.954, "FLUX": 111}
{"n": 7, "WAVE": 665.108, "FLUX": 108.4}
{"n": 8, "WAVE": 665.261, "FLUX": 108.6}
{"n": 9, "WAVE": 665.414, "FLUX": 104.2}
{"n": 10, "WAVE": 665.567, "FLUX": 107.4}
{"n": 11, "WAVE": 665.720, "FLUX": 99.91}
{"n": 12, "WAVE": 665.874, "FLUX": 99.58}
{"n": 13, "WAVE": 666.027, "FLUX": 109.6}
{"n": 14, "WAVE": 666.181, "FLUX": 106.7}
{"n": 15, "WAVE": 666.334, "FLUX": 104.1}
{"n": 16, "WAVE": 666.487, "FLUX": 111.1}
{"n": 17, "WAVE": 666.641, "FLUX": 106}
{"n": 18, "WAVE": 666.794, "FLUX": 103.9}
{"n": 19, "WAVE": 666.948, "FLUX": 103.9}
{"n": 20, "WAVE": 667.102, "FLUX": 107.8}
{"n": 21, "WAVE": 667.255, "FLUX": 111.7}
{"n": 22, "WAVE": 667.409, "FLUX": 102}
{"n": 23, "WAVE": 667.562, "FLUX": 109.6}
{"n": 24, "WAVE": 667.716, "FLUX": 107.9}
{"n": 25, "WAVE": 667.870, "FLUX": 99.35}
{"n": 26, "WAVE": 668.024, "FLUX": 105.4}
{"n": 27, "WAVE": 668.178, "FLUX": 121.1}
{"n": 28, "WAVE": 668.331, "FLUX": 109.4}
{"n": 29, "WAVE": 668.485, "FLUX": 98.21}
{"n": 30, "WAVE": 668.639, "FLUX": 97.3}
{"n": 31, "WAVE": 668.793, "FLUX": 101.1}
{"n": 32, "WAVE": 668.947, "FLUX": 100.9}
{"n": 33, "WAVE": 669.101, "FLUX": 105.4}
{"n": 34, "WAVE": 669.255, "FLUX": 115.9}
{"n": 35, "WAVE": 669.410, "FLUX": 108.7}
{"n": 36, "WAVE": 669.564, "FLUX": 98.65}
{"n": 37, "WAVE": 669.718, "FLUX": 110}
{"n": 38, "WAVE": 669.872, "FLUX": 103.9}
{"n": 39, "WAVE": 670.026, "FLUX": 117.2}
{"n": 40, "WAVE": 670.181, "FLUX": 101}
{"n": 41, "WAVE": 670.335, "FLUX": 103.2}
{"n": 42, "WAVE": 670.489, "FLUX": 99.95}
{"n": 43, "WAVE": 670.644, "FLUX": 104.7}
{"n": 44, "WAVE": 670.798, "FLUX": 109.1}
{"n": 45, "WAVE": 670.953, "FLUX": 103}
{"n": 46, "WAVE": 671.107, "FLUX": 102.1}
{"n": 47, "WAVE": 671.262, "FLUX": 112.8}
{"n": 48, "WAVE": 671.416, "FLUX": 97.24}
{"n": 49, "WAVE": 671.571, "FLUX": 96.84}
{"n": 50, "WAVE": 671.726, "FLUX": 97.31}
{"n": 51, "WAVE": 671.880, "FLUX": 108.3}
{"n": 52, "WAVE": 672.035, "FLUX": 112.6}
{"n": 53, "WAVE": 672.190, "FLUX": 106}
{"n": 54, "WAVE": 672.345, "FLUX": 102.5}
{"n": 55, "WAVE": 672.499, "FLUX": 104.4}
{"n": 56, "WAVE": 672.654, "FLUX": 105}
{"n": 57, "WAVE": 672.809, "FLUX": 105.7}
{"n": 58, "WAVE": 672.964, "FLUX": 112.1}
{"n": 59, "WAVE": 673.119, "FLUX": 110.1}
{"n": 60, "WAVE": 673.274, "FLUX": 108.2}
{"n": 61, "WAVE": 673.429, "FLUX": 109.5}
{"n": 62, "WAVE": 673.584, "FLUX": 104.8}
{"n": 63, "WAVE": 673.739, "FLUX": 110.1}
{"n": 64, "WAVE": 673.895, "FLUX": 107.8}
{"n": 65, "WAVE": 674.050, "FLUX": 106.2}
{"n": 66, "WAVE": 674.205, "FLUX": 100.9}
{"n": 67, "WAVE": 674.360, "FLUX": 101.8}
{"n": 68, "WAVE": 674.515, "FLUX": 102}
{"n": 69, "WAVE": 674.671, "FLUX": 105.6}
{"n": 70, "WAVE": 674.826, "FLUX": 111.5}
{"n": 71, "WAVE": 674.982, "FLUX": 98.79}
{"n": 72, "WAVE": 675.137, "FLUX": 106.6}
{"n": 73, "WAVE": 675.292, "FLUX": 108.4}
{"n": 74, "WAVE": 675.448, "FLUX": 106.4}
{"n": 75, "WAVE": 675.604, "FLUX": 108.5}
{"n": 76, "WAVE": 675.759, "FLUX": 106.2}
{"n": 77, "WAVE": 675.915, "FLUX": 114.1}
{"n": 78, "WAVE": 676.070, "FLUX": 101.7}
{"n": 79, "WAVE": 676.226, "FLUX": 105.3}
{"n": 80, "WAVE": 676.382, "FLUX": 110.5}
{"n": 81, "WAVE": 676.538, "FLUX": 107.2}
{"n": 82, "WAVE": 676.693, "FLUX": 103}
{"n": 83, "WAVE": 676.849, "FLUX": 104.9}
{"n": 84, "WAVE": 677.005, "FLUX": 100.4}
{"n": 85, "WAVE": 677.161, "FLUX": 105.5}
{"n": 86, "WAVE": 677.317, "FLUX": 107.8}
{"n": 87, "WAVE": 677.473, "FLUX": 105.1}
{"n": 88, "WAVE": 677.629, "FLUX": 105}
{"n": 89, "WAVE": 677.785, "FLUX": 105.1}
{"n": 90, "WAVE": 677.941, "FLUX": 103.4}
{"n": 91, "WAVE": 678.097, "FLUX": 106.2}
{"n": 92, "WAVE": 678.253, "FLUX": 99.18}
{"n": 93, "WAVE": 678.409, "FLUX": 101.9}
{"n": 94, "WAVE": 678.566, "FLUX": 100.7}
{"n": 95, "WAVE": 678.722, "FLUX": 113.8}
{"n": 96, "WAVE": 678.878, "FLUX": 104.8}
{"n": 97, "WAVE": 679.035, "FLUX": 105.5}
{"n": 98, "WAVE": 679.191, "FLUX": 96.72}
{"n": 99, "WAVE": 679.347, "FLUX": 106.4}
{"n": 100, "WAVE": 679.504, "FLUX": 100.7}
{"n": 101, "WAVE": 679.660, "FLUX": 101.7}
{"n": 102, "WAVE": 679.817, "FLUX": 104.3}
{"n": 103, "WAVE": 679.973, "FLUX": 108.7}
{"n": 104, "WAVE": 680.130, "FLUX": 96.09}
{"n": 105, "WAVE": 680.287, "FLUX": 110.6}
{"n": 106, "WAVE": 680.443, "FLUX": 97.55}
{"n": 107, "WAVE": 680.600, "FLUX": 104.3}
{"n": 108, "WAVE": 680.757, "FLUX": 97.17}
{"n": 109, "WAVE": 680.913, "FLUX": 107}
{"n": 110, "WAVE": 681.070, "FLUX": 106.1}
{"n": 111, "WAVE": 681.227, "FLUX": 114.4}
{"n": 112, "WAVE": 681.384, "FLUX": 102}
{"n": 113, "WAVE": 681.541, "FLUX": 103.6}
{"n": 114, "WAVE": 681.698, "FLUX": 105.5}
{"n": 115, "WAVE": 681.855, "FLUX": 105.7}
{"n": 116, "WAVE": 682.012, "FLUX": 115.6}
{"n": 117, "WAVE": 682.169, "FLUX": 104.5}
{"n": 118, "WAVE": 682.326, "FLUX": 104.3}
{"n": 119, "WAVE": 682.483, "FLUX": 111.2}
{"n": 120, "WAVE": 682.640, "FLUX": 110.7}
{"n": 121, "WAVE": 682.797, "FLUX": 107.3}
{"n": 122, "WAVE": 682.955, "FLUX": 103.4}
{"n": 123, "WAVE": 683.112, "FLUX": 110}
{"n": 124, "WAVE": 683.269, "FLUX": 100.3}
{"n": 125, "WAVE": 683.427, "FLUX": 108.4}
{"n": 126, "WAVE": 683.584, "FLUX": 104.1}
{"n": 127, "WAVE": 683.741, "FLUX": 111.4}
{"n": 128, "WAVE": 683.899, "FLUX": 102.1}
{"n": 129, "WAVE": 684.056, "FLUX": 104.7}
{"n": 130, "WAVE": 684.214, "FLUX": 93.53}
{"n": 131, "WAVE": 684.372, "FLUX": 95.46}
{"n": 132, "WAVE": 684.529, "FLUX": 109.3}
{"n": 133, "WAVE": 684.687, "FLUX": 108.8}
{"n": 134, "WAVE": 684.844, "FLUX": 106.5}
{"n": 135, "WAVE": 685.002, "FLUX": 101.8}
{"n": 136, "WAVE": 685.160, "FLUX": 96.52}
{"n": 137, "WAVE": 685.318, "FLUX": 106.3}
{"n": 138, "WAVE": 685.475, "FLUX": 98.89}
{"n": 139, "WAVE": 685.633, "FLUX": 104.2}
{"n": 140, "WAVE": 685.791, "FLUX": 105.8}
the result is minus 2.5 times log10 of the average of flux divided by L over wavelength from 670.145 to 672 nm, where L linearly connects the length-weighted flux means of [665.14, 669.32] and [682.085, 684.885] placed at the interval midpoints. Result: 0.03 mag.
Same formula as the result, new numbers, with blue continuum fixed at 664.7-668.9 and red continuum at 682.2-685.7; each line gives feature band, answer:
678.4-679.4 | 0.01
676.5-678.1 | 0.00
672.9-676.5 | -0.01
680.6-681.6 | 0.00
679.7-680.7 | 0.02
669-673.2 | 0.00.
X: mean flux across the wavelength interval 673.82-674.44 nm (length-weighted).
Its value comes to 104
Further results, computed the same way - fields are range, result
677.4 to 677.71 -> 105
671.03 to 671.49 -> 104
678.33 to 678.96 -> 105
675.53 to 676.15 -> 108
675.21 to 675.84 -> 107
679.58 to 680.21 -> 103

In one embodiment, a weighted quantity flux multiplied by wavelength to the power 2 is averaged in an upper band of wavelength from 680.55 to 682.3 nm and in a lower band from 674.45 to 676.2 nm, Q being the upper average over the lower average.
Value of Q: 1.0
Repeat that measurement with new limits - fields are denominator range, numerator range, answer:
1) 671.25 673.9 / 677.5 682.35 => 1.01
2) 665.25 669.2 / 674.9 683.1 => 1.03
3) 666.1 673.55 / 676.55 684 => 1.02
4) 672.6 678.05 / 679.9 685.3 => 1.01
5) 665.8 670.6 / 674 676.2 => 1.02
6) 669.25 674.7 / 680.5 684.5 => 1.03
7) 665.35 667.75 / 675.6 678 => 1.03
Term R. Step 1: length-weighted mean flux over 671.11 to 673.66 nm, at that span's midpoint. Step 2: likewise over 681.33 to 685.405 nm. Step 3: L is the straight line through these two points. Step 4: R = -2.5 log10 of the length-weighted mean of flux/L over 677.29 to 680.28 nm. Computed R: 0.02 mag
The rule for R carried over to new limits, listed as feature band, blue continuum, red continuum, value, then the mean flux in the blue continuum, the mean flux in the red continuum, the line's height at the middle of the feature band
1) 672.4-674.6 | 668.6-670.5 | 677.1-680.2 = -0.02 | 105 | 104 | 105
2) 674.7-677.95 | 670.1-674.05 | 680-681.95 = -0.01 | 105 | 104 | 105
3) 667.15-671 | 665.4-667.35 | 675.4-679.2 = 0.00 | 106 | 105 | 106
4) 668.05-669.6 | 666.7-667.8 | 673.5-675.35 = 0.01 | 107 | 105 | 106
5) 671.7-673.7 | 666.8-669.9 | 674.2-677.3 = -0.01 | 106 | 106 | 106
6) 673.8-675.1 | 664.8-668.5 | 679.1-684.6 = 0.01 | 107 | 105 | 106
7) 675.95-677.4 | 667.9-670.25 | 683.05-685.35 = 0.00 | 106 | 104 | 105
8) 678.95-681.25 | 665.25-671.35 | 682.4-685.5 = 0.01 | 106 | 105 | 105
